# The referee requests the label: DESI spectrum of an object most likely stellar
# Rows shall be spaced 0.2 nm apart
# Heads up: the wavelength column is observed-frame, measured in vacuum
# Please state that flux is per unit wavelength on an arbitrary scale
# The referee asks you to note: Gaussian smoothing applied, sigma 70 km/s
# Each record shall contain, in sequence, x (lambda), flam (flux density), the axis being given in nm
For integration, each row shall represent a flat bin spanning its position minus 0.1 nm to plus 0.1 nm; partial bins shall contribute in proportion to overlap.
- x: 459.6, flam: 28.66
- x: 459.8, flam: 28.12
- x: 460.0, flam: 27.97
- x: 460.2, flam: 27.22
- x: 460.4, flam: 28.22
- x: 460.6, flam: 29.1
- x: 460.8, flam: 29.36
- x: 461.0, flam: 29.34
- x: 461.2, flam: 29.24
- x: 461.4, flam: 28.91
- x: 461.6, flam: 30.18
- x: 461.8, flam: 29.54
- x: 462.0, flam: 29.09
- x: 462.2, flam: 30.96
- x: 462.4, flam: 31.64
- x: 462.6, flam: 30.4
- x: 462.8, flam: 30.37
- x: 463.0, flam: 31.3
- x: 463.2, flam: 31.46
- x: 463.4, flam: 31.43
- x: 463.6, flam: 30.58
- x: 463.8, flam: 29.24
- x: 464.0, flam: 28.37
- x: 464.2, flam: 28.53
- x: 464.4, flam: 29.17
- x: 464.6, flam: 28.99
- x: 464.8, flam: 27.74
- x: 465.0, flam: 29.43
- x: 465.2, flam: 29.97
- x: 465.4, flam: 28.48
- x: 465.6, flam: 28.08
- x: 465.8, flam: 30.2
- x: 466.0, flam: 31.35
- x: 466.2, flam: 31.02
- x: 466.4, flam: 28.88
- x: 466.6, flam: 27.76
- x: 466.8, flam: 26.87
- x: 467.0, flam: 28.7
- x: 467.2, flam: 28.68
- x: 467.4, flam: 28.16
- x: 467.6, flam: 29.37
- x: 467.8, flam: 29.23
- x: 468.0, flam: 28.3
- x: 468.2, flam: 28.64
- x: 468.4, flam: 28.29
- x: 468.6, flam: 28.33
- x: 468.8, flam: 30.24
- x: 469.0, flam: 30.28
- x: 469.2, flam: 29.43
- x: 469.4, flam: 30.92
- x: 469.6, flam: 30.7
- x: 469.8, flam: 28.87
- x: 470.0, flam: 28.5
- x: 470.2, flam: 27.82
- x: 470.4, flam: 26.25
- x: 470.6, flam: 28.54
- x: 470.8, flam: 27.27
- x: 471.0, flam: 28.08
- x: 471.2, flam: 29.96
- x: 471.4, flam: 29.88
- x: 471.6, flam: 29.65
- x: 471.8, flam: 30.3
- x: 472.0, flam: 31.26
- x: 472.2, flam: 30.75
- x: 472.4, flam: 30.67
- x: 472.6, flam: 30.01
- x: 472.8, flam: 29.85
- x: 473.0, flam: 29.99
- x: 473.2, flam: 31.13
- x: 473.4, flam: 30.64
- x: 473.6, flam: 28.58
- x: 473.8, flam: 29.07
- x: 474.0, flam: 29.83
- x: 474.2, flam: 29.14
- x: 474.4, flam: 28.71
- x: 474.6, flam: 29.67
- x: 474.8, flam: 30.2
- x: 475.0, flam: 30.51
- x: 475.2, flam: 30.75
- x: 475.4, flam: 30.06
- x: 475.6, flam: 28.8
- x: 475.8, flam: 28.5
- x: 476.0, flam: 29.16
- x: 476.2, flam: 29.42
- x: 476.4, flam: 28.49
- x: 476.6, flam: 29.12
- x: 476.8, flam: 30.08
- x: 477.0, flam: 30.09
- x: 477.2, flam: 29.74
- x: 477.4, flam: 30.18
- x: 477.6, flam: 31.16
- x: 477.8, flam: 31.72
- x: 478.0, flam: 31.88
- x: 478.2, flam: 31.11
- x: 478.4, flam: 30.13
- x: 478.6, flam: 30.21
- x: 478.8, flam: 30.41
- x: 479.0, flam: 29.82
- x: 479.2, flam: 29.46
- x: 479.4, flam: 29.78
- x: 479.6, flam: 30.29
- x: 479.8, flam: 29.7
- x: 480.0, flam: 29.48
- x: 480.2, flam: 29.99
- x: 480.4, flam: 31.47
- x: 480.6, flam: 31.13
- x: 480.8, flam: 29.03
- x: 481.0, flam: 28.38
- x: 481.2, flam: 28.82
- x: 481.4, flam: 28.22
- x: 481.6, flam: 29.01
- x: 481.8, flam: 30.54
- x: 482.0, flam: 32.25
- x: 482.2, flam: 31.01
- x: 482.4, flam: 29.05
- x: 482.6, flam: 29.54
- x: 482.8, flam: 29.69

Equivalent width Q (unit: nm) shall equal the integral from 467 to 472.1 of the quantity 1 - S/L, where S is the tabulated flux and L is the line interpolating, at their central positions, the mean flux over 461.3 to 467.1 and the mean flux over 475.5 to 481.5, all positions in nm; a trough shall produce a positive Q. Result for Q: 0.11 nm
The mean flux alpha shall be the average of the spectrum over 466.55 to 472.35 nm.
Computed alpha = 29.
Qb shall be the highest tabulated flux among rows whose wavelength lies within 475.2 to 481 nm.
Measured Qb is 31.88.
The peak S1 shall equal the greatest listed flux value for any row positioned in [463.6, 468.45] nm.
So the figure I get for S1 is 31.35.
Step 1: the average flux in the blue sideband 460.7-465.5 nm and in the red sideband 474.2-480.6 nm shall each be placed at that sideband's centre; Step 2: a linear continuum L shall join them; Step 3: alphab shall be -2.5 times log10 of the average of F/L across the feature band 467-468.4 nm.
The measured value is 0.04 mag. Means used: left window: 29.7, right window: 30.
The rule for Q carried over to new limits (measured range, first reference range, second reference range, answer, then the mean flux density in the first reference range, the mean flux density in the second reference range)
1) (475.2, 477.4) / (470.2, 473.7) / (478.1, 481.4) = 0.02 nm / 29.5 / 29.9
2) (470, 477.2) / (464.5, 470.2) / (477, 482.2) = 0.04 nm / 29.1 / 30.2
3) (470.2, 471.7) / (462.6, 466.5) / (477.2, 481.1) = 0.07 nm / 29.7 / 30.3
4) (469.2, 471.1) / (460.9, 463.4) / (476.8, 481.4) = 0.10 nm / 30.3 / 30.1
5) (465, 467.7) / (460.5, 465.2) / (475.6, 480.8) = 0.07 nm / 29.8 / 30.1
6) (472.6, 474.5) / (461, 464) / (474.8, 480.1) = 0.02 nm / 30.2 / 30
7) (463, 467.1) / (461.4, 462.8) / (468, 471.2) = 0.04 nm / 30.2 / 28.8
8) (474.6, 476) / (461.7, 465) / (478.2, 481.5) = 0.00 nm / 29.9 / 29.8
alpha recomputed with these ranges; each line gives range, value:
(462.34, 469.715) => 29.5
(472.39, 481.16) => 29.9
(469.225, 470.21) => 29.5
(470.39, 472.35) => 29.4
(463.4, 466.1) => 29.3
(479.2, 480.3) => 29.8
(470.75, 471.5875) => 29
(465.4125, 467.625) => 29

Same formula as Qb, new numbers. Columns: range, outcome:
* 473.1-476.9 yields 31.13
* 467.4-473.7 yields 31.26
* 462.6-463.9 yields 31.46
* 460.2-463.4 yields 31.64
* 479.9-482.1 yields 32.25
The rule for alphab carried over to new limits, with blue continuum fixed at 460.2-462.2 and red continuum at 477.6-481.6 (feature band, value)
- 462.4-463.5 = -0.06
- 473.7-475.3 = 0.00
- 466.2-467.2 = 0.04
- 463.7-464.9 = 0.03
